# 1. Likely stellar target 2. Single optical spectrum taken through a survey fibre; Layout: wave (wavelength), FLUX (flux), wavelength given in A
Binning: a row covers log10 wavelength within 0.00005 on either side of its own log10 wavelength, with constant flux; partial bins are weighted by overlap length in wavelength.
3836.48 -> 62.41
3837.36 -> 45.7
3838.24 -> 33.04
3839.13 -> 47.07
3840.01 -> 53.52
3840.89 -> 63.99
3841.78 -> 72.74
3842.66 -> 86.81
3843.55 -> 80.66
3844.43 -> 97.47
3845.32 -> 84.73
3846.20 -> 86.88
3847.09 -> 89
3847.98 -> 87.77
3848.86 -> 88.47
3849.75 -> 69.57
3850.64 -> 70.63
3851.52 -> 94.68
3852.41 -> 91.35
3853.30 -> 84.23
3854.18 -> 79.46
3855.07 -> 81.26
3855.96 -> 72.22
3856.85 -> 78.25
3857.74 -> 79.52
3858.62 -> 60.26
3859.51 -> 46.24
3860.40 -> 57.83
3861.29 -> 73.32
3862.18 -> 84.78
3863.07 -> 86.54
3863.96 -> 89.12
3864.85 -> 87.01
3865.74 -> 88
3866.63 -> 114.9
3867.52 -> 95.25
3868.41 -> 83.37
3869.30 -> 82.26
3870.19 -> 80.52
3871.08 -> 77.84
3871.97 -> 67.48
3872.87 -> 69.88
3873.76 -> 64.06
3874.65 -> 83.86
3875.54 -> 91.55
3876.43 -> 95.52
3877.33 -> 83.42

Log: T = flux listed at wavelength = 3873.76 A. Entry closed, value 64.06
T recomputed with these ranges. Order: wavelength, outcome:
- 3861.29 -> 73.32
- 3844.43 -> 97.47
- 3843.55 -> 80.66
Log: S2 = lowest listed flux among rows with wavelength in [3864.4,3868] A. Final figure 87.01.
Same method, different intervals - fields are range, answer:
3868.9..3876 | 64.06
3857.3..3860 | 46.24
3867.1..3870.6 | 80.52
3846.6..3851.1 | 69.57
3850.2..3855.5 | 70.63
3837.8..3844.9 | 33.04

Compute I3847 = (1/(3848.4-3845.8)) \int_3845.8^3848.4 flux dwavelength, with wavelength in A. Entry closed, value 87.6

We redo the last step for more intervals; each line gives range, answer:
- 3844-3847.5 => 89.4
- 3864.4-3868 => 96.2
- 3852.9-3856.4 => 79.3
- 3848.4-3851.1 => 76.6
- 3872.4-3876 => 77.4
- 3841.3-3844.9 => 84.1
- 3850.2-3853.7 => 85.3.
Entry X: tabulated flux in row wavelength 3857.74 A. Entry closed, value 79.52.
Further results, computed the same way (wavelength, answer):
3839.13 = 47.07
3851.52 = 94.68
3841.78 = 72.74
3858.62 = 60.26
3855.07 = 81.26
